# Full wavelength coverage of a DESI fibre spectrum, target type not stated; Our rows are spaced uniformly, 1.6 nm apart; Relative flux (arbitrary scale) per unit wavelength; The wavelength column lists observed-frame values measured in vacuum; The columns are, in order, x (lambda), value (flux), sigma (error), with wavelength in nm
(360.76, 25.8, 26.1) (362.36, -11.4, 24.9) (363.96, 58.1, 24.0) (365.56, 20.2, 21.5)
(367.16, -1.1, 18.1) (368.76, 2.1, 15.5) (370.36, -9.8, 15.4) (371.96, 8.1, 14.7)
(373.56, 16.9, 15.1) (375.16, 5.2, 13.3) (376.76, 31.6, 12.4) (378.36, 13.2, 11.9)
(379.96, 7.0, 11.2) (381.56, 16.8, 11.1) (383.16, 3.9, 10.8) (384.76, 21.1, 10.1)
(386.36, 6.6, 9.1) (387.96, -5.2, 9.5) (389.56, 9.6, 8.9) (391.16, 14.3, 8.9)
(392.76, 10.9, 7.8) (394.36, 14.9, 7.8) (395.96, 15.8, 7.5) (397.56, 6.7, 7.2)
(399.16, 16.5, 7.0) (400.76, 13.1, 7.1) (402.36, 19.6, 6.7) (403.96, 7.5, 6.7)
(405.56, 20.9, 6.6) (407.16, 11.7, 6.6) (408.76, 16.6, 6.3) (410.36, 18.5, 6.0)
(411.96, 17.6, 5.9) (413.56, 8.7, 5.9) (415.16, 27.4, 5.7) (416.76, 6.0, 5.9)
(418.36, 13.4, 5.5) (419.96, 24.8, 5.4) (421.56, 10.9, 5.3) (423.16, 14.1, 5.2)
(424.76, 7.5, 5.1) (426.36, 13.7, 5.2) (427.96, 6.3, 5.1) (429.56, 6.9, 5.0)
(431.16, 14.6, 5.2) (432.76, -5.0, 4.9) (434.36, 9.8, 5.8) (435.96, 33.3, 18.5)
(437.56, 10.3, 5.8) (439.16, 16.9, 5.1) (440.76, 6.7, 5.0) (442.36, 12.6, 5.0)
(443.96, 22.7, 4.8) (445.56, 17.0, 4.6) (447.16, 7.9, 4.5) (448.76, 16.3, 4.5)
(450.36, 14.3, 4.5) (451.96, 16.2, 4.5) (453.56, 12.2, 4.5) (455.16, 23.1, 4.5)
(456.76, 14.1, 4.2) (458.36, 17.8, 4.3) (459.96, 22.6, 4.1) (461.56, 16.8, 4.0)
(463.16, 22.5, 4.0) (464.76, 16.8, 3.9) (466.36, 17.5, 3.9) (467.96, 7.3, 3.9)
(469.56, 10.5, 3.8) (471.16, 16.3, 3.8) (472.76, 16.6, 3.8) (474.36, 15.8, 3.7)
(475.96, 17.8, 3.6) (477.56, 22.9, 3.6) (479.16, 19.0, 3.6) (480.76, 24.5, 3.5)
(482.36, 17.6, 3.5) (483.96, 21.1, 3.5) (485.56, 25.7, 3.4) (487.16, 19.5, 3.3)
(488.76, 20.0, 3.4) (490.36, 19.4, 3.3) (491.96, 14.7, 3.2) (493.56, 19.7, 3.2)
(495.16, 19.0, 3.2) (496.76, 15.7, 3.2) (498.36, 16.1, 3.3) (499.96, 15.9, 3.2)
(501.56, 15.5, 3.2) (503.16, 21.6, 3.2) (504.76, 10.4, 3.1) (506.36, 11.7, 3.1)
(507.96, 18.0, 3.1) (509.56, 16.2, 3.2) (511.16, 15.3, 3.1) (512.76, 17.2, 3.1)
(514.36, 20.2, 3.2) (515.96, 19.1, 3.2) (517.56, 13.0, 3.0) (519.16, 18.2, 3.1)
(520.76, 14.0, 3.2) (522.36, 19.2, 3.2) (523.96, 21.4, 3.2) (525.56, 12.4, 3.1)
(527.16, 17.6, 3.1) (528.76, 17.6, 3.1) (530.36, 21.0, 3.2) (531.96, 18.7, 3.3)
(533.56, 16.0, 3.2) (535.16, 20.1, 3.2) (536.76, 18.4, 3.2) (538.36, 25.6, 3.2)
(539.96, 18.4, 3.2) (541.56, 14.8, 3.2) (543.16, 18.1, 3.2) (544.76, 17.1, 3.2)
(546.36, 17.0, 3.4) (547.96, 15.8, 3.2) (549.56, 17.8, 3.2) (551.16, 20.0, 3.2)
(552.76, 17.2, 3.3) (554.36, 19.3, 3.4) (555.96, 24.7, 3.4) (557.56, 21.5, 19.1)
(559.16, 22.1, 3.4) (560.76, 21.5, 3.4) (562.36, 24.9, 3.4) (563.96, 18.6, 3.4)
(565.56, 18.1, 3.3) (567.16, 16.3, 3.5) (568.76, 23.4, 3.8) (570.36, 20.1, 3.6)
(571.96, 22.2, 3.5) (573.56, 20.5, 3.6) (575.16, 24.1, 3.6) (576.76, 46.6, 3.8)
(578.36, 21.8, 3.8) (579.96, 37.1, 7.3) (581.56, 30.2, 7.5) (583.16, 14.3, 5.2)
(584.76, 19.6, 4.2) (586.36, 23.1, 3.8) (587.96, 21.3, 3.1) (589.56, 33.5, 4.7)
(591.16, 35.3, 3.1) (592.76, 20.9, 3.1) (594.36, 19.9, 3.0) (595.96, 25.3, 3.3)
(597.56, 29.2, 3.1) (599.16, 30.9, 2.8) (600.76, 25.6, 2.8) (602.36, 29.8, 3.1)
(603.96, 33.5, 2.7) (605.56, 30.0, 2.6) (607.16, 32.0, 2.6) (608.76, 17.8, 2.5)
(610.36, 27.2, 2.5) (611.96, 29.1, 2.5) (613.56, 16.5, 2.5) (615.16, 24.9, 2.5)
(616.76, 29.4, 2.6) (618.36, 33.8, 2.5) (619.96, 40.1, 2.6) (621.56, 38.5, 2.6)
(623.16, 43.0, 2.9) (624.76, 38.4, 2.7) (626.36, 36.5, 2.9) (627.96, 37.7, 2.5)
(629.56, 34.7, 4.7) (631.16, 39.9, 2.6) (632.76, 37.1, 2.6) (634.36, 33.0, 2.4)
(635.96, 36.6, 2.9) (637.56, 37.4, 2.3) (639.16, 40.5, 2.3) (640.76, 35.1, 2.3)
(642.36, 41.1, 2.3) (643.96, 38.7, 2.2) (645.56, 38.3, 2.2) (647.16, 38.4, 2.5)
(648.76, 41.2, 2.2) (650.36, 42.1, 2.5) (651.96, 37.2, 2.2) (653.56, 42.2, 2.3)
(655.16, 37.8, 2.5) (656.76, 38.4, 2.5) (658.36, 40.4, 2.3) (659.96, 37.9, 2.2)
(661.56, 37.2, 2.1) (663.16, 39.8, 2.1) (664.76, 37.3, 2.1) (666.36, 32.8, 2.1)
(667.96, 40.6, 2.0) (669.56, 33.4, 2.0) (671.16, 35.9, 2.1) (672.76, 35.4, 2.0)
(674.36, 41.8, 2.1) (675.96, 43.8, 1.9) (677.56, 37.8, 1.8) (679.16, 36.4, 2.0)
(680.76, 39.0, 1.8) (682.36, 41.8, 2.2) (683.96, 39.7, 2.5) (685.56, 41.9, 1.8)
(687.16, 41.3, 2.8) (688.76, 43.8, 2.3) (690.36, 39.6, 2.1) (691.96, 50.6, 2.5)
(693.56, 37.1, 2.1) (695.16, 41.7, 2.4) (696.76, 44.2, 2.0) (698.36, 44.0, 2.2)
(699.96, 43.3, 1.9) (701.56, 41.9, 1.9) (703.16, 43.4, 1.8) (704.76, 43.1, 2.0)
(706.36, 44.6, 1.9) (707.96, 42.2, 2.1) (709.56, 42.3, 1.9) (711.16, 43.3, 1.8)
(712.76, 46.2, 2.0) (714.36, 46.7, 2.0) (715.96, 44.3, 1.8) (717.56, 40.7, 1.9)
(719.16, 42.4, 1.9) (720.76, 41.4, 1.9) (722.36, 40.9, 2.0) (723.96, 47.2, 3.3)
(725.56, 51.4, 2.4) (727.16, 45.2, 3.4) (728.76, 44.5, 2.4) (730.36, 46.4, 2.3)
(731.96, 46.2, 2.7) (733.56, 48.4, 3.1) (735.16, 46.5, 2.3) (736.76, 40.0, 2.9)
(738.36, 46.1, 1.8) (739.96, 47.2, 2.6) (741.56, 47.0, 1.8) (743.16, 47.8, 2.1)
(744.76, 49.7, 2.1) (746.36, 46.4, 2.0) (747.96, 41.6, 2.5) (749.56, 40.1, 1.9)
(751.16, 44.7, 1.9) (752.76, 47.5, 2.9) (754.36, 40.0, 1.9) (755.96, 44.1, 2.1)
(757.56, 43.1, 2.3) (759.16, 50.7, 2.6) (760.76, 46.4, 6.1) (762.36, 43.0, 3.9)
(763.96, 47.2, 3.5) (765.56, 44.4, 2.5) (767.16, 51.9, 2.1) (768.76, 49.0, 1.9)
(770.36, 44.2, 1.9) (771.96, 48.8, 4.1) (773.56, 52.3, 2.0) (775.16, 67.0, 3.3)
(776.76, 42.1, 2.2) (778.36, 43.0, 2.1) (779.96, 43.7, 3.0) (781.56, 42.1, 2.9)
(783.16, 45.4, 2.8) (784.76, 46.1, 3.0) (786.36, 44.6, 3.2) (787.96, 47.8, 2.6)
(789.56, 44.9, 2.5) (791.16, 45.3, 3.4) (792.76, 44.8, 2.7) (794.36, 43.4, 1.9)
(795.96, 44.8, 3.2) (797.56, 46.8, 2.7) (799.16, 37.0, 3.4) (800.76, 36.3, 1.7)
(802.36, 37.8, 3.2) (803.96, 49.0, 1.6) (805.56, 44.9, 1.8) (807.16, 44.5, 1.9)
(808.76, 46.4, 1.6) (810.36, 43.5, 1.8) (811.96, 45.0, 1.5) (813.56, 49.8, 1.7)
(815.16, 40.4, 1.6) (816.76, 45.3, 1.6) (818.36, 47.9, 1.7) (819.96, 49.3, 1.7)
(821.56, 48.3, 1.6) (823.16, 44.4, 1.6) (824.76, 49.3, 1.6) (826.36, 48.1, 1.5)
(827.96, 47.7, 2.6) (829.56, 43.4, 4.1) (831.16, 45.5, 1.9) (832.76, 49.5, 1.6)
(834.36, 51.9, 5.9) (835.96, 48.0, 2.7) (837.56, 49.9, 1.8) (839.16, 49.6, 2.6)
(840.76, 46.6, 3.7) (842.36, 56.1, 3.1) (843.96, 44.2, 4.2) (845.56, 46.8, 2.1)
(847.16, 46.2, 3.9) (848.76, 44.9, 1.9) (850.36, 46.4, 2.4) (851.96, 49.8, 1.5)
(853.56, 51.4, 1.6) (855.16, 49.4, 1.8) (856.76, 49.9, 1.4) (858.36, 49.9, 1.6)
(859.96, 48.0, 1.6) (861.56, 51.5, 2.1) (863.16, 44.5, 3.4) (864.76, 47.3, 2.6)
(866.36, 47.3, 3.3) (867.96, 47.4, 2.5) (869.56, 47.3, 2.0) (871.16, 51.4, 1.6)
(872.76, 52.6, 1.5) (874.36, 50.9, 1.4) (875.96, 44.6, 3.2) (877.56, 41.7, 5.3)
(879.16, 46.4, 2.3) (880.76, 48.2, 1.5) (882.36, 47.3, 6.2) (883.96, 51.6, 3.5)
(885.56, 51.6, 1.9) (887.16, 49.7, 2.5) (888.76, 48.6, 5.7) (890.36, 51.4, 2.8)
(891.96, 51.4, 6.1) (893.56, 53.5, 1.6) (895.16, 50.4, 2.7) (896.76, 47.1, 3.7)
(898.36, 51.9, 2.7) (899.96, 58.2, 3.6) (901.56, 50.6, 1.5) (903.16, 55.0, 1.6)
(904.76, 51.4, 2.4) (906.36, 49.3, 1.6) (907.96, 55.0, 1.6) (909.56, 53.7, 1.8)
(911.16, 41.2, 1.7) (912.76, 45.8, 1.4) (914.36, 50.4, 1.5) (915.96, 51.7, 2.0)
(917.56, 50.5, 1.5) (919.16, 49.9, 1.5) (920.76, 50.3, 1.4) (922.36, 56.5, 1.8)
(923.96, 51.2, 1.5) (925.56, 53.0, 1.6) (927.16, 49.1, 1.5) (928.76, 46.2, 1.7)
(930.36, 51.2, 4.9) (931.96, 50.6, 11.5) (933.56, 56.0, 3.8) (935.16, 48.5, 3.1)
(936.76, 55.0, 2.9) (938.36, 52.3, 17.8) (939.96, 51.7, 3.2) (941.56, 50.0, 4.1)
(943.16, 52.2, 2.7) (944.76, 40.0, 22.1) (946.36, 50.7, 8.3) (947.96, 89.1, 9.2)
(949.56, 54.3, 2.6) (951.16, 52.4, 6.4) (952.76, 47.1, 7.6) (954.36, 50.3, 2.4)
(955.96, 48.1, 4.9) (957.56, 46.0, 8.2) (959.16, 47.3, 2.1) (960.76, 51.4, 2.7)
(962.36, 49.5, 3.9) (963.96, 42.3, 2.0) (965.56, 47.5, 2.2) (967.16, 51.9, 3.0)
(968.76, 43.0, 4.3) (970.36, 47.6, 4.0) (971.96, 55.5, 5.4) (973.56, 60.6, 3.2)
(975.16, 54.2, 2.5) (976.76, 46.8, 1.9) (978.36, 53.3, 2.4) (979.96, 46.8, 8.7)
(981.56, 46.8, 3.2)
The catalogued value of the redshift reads 0.547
